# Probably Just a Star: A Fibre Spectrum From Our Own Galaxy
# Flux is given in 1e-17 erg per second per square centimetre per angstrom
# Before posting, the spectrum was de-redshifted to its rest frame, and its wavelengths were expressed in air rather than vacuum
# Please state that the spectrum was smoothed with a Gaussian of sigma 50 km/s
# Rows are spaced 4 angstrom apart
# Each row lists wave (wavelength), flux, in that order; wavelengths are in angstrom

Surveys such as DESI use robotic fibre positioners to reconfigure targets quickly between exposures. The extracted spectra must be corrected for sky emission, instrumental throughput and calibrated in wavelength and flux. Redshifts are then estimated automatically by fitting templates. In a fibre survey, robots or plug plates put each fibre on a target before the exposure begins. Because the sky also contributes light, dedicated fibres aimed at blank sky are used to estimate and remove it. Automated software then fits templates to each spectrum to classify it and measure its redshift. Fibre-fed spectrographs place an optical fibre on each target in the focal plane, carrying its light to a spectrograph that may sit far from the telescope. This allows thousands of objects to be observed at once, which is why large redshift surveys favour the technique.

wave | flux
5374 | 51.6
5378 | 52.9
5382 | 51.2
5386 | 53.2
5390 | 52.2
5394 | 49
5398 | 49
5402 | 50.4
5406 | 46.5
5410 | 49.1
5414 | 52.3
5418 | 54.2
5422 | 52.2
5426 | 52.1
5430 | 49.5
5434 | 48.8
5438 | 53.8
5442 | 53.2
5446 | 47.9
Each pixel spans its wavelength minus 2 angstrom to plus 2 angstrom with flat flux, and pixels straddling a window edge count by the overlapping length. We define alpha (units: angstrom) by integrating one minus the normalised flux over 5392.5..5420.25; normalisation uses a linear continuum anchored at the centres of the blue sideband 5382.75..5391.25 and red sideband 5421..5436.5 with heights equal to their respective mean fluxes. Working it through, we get 0.8 angstrom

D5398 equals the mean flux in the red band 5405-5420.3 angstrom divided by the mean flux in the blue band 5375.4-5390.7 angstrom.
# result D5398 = 0.97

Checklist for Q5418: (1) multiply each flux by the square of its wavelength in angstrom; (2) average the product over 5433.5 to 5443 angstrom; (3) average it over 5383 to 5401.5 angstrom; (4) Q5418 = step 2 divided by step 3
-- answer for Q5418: 1.05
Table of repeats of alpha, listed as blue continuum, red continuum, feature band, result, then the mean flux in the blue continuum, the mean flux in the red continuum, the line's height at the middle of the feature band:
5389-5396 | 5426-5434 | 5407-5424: -0.5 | 50.4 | 50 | 50.1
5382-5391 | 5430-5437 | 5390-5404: 0.5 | 52.4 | 49.7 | 51.8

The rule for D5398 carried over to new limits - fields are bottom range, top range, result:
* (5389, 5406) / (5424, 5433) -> 1.02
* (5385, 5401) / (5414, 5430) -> 1.03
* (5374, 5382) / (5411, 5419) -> 1.01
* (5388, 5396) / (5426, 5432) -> 1.00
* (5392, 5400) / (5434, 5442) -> 1.07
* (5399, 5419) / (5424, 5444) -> 1.02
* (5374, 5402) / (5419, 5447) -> 1.00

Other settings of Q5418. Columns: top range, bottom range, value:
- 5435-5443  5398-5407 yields 1.10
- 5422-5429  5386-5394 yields 1.02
